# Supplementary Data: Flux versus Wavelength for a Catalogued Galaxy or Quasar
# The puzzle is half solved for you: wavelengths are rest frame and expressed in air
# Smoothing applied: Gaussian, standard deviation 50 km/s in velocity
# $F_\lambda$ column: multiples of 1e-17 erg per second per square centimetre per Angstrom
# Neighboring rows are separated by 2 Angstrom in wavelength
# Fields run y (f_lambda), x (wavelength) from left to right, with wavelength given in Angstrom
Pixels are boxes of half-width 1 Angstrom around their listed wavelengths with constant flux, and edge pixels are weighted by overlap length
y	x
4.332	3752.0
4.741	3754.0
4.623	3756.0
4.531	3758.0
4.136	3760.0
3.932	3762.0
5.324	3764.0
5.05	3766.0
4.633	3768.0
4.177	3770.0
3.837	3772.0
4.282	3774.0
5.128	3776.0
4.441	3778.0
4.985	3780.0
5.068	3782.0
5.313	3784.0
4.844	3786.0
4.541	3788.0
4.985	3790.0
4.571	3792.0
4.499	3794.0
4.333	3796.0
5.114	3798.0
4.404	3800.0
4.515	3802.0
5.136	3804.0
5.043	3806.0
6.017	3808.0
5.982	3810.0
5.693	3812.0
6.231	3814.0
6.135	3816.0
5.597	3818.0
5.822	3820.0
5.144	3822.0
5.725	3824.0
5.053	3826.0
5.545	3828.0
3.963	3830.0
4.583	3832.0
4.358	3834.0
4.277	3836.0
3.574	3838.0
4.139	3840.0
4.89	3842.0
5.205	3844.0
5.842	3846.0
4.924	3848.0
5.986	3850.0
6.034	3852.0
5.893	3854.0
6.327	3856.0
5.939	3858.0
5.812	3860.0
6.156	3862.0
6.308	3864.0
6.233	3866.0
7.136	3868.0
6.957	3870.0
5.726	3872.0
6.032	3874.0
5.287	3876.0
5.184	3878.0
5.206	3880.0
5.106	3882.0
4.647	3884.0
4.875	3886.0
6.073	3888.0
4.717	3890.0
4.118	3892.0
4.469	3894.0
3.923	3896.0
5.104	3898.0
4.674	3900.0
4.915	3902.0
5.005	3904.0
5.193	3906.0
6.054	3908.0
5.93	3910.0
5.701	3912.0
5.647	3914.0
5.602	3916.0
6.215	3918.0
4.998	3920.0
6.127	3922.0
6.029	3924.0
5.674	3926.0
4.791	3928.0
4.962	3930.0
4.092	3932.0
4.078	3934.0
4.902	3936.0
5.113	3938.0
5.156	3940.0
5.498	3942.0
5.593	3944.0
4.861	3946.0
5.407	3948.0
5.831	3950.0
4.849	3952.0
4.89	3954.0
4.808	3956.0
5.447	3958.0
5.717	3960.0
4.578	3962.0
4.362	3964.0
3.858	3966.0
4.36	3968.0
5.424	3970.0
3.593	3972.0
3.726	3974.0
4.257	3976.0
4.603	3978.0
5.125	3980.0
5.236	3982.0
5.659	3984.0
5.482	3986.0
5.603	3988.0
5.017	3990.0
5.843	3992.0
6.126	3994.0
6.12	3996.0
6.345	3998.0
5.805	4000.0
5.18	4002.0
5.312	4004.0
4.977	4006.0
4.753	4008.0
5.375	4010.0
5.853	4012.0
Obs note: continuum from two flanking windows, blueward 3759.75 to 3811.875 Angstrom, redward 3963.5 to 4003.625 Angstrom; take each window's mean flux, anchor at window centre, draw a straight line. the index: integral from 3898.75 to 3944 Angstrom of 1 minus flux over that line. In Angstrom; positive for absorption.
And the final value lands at -2.6 Angstrom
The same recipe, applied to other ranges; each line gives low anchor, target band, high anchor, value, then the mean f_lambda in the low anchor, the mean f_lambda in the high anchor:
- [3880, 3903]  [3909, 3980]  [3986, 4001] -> 3.4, 4.8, 5.81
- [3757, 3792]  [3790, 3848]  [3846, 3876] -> 3.5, 4.66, 6.07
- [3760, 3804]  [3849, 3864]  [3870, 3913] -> -3.1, 4.66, 5.18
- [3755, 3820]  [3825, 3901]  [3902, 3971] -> -3.1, 4.92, 5.19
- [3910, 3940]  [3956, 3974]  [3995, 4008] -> 2.7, 5.3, 5.56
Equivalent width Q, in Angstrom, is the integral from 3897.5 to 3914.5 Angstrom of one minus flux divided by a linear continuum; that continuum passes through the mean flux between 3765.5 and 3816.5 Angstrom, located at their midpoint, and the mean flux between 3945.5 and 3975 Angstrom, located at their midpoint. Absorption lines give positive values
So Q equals -1.8 Angstrom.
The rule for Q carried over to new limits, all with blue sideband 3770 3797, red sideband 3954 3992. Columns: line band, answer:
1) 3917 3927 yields -2.1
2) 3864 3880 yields -4.3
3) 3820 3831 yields -1.1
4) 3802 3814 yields -2.2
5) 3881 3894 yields -0.3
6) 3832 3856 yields -1.7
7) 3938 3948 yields -0.9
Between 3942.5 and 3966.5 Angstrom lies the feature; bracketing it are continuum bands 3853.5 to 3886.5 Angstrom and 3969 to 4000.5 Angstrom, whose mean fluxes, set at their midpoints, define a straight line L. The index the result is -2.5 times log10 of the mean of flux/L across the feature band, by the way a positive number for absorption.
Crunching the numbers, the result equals 0.072 mag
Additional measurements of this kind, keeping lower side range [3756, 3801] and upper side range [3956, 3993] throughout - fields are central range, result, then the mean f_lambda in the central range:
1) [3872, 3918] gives -0.089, 5.19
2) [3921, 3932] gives -0.120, 5.39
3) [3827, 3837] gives 0.038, 4.55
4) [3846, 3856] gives -0.218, 5.78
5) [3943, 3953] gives -0.098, 5.31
